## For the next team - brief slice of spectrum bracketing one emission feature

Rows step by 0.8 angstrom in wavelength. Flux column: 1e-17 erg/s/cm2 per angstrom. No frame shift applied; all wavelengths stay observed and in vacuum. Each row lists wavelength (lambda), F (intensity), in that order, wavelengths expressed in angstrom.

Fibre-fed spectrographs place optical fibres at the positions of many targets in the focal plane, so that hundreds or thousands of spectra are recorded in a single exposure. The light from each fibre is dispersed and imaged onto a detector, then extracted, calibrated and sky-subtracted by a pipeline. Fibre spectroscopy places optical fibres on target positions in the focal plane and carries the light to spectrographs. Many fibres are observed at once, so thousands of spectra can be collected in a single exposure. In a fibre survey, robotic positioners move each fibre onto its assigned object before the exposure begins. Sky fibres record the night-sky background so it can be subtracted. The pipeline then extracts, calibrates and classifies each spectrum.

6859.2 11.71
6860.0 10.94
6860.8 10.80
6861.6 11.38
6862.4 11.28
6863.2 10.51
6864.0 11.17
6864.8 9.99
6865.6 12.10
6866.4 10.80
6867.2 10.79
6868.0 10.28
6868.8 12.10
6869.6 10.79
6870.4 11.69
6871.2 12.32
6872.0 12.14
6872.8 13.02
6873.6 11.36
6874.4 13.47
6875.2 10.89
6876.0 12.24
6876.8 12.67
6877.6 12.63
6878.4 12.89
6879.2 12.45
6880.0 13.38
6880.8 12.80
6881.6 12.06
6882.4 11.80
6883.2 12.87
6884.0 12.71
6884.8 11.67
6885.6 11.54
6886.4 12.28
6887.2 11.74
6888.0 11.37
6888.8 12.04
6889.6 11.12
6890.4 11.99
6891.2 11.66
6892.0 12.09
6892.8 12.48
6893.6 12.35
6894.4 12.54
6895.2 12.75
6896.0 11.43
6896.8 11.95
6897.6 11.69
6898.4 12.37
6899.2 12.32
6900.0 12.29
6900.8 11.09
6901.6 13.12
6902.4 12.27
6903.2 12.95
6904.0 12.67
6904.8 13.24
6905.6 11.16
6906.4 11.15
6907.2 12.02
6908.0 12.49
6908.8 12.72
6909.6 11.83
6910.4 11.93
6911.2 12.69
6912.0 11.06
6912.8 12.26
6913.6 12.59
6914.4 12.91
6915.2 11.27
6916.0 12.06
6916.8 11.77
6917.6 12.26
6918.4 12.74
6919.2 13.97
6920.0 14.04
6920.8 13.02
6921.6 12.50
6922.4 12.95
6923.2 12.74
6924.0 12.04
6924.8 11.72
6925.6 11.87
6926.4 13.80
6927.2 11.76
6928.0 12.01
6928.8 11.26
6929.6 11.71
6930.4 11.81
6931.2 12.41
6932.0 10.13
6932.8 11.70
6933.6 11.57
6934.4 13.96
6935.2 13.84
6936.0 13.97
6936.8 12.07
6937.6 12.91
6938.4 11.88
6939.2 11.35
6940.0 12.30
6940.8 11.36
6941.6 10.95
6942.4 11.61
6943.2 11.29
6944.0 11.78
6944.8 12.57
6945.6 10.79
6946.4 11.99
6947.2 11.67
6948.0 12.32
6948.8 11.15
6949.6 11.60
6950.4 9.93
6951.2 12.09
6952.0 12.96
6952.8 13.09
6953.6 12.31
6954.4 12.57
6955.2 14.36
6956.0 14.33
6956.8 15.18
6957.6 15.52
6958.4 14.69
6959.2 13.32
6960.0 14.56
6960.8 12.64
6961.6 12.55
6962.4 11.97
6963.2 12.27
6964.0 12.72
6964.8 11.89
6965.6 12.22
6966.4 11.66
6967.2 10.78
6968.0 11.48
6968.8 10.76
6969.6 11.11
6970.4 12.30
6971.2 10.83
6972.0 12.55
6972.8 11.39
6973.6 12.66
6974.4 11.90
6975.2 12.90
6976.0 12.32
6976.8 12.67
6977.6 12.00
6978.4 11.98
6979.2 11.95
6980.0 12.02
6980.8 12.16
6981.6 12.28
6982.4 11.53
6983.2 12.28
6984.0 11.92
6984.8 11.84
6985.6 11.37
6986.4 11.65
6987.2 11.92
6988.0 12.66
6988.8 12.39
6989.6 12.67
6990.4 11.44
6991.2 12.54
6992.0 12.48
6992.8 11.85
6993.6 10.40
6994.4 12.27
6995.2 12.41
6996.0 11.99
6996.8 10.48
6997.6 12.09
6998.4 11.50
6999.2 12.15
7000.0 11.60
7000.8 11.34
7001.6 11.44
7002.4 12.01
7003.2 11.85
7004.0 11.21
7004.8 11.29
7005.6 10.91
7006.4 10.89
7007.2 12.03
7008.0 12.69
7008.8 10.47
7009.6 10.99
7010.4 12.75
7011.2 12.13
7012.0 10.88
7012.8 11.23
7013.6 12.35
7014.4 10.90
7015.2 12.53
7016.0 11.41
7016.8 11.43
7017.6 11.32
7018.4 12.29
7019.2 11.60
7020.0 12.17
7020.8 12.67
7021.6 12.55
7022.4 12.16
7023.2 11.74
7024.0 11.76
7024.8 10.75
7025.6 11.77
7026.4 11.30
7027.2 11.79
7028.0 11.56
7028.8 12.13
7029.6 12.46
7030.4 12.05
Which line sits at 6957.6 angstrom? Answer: [N II]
